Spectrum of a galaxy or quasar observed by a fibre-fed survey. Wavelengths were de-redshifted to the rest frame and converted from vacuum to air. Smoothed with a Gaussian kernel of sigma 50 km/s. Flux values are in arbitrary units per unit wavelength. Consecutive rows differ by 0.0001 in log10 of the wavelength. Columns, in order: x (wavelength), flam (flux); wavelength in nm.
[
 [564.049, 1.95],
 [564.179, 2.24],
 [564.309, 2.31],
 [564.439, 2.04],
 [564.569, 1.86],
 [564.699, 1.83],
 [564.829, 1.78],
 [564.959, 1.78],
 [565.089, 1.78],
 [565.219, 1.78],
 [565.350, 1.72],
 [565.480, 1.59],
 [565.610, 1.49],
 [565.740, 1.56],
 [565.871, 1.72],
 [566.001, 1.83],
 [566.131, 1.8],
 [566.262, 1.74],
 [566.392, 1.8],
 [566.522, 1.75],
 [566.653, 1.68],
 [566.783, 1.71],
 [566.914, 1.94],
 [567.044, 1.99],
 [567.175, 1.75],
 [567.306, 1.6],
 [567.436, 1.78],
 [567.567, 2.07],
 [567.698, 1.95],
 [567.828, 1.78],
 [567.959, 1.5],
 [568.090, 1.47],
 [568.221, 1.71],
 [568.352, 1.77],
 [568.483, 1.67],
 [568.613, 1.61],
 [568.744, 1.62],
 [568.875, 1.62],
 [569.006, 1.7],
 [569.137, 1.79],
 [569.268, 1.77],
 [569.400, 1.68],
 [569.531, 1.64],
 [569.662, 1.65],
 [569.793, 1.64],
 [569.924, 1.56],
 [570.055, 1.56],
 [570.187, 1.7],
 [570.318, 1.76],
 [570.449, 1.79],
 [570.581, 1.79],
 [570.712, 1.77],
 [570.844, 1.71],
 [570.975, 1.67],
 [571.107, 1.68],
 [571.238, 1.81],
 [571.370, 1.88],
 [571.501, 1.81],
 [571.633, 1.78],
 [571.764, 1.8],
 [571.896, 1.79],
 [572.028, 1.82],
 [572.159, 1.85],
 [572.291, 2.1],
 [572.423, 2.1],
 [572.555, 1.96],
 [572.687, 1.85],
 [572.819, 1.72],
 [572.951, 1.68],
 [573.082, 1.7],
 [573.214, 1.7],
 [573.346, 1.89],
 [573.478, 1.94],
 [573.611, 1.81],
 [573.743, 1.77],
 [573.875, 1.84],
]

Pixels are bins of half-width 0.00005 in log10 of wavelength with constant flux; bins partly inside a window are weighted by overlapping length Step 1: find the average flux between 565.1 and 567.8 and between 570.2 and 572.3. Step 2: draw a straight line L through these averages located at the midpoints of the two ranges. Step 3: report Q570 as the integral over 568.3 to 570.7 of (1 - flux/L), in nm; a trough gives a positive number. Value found 0.13 nm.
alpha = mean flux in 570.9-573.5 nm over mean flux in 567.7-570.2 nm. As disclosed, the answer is 1.10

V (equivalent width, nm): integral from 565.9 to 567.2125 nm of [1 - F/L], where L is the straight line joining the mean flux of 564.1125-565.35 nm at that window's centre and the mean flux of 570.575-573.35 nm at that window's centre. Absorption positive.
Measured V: 0.07 nm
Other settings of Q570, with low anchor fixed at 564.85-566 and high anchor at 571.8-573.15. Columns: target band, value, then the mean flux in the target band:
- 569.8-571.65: 0.09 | 1.73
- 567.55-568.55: 0.02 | 1.72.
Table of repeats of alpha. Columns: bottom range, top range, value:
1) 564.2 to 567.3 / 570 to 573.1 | 1.00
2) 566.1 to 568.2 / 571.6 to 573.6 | 1.04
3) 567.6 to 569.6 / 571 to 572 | 1.06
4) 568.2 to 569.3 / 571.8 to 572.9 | 1.12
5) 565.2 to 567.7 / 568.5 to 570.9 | 0.96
